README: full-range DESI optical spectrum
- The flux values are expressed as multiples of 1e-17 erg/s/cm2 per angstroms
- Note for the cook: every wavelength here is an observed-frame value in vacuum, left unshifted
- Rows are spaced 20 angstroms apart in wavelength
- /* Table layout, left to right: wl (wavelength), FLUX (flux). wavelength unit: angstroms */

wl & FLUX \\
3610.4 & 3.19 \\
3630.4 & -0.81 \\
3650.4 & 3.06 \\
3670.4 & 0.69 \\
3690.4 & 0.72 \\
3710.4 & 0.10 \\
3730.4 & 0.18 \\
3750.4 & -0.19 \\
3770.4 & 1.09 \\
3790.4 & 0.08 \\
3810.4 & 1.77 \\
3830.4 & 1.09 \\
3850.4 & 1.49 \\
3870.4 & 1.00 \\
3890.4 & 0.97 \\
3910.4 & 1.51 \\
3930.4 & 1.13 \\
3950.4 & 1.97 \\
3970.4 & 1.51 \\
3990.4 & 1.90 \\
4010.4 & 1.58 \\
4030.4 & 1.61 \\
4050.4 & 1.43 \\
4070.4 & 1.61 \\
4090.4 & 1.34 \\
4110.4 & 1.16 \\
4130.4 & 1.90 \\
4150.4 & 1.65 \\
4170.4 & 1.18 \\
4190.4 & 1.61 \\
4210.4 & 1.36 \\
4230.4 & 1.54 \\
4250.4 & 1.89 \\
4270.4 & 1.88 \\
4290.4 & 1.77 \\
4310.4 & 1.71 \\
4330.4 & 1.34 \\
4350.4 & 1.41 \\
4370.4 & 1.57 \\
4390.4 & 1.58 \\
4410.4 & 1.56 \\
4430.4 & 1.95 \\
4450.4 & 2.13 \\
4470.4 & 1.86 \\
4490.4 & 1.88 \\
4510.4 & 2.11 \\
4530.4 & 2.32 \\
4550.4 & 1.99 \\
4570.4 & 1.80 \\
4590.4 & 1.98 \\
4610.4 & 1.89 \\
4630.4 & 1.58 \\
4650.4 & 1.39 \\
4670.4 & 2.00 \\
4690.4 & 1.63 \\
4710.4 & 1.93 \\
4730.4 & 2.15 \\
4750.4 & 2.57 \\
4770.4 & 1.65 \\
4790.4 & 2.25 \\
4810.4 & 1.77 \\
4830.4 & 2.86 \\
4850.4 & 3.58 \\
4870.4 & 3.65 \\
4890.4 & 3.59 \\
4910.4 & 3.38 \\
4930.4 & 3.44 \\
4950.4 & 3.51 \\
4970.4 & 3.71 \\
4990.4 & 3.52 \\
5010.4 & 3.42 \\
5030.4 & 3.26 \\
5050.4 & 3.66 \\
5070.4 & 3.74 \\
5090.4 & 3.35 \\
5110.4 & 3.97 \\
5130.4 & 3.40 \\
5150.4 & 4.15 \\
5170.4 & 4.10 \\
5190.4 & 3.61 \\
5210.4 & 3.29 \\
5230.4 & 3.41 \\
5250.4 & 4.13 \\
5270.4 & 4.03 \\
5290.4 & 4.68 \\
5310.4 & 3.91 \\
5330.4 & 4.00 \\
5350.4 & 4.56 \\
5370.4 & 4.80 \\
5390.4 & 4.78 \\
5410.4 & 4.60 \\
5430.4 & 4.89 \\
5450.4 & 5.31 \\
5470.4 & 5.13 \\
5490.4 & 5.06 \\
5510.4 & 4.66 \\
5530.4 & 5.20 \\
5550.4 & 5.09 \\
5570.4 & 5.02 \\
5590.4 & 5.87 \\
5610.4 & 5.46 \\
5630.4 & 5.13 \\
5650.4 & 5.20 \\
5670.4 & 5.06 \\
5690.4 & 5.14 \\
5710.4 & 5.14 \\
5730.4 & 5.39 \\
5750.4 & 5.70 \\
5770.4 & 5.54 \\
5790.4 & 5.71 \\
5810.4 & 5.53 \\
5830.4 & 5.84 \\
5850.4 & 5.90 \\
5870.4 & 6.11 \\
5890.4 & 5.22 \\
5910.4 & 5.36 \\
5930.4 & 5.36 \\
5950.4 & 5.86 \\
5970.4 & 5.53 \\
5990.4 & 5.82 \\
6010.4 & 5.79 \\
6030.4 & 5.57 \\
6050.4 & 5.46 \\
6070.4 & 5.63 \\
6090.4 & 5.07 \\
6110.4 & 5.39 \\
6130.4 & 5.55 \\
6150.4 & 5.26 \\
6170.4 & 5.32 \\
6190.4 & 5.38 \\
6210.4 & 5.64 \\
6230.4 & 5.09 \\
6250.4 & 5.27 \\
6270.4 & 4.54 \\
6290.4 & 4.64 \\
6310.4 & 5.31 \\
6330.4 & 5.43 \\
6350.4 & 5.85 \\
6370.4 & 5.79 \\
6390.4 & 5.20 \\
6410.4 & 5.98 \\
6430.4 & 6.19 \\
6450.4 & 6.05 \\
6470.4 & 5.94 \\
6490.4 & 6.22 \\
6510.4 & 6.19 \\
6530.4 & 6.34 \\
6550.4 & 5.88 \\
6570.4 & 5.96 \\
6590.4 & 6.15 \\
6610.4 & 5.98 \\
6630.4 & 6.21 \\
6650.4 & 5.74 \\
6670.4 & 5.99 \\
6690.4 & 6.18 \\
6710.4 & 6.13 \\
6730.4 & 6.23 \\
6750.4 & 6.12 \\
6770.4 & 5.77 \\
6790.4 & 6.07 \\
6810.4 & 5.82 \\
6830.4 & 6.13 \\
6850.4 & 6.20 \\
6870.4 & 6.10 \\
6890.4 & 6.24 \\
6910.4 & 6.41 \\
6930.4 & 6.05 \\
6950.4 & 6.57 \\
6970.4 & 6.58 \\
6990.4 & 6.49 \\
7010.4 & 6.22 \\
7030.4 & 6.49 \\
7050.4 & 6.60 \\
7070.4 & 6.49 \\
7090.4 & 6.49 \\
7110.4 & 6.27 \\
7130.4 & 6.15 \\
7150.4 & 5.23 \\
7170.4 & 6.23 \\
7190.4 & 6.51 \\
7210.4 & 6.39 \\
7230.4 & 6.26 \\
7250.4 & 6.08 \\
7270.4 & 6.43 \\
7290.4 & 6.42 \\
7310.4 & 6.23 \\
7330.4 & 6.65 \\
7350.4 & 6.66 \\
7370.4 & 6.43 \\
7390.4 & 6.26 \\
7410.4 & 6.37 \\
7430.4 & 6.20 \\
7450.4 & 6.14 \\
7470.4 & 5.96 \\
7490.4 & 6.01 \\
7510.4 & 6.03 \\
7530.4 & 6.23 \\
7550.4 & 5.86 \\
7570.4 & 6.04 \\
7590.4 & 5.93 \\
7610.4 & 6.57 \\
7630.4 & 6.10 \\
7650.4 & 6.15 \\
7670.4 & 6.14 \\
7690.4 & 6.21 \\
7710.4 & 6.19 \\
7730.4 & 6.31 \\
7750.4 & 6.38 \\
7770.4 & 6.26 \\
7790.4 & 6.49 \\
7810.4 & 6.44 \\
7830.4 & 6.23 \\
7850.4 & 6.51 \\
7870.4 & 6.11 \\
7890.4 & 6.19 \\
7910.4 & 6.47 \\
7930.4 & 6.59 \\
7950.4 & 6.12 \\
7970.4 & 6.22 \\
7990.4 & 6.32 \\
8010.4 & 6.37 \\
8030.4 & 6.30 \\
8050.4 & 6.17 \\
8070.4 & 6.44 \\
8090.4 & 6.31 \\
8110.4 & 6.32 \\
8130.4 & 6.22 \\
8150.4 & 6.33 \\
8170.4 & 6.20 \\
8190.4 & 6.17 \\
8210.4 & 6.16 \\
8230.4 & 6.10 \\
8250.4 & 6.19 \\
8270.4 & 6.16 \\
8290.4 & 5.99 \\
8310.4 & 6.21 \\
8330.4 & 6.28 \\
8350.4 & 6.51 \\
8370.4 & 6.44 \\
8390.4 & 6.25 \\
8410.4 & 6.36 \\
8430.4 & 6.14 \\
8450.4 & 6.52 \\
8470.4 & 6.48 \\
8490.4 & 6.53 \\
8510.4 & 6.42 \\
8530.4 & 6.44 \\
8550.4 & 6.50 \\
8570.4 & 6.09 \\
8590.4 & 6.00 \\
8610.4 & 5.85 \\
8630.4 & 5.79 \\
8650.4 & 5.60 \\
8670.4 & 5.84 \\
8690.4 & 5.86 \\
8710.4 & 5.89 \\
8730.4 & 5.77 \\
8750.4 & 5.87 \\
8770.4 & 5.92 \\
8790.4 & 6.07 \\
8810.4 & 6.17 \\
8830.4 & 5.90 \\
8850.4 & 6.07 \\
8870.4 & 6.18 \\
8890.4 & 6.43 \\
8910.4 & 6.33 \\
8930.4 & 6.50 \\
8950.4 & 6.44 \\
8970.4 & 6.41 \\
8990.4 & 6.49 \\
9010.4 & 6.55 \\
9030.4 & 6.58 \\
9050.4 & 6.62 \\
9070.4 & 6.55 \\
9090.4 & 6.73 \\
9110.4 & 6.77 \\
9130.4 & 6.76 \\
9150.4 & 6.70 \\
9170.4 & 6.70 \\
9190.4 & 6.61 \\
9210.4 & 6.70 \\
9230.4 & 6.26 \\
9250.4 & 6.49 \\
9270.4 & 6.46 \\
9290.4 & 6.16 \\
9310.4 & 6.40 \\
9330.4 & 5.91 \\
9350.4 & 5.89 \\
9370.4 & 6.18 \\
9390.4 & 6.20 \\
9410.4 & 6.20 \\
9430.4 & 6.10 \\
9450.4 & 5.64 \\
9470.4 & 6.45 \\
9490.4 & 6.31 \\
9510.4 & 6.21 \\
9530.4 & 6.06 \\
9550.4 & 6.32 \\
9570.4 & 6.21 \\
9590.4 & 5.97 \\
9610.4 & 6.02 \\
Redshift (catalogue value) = 0.213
